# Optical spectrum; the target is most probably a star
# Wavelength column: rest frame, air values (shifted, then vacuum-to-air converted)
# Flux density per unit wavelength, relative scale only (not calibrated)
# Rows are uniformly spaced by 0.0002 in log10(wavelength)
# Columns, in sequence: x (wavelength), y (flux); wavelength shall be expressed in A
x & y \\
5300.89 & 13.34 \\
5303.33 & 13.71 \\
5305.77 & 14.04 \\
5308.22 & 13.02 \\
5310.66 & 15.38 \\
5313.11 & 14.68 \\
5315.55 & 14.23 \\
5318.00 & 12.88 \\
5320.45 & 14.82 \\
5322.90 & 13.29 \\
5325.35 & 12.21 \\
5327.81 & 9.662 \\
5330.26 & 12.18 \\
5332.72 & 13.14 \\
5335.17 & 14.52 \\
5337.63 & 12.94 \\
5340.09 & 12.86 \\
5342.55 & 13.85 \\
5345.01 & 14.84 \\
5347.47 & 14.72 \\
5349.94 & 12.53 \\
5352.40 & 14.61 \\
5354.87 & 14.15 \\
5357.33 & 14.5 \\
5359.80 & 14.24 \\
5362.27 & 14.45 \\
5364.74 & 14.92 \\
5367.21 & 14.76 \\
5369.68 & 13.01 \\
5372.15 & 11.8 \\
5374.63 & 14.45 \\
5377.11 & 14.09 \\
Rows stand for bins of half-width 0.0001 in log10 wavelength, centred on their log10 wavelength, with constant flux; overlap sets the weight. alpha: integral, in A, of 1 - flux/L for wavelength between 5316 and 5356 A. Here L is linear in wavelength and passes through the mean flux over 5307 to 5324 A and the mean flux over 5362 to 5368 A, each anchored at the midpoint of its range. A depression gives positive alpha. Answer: 2.80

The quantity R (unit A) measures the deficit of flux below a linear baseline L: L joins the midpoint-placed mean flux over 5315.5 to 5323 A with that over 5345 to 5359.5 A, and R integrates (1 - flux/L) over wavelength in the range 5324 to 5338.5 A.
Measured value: 1.6 A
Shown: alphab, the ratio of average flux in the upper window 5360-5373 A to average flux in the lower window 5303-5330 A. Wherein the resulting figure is 1.04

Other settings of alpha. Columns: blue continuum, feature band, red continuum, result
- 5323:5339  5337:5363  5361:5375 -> -1.5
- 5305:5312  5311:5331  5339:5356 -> 1.4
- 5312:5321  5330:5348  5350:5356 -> 0.5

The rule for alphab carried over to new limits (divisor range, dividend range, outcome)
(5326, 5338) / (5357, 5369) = 1.17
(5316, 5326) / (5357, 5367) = 1.08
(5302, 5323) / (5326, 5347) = 0.93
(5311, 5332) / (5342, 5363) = 1.09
